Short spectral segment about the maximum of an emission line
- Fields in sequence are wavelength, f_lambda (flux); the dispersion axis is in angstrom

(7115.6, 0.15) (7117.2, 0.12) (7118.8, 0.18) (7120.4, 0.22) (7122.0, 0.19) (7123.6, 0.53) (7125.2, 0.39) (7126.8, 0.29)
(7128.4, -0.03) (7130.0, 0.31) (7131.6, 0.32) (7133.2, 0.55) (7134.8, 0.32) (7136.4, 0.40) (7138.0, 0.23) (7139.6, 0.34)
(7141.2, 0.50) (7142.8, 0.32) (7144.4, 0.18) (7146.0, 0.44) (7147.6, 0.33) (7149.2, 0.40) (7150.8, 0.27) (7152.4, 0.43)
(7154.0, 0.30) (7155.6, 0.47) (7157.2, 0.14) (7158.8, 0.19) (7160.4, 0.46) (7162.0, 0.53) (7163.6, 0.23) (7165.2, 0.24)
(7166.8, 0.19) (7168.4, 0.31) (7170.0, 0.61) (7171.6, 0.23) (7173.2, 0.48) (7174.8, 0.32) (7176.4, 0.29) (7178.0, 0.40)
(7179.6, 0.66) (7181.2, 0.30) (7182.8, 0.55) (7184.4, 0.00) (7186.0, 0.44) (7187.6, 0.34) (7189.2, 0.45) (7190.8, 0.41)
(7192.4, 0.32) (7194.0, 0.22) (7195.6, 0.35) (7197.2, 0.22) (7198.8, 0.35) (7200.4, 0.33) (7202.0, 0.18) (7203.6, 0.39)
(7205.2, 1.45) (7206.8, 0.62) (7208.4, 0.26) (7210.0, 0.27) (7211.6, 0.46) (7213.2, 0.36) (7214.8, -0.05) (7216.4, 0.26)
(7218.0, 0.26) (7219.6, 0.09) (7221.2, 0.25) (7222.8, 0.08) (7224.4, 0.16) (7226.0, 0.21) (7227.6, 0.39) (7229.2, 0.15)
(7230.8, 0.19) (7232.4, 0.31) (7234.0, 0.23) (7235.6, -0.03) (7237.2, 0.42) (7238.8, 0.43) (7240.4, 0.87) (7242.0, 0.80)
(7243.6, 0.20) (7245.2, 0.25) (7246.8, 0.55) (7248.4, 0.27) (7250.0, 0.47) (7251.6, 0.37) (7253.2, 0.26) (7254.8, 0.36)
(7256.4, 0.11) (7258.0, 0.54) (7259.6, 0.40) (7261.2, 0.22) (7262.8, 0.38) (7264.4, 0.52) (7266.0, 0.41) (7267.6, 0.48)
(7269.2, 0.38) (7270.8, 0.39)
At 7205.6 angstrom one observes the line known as Halpha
